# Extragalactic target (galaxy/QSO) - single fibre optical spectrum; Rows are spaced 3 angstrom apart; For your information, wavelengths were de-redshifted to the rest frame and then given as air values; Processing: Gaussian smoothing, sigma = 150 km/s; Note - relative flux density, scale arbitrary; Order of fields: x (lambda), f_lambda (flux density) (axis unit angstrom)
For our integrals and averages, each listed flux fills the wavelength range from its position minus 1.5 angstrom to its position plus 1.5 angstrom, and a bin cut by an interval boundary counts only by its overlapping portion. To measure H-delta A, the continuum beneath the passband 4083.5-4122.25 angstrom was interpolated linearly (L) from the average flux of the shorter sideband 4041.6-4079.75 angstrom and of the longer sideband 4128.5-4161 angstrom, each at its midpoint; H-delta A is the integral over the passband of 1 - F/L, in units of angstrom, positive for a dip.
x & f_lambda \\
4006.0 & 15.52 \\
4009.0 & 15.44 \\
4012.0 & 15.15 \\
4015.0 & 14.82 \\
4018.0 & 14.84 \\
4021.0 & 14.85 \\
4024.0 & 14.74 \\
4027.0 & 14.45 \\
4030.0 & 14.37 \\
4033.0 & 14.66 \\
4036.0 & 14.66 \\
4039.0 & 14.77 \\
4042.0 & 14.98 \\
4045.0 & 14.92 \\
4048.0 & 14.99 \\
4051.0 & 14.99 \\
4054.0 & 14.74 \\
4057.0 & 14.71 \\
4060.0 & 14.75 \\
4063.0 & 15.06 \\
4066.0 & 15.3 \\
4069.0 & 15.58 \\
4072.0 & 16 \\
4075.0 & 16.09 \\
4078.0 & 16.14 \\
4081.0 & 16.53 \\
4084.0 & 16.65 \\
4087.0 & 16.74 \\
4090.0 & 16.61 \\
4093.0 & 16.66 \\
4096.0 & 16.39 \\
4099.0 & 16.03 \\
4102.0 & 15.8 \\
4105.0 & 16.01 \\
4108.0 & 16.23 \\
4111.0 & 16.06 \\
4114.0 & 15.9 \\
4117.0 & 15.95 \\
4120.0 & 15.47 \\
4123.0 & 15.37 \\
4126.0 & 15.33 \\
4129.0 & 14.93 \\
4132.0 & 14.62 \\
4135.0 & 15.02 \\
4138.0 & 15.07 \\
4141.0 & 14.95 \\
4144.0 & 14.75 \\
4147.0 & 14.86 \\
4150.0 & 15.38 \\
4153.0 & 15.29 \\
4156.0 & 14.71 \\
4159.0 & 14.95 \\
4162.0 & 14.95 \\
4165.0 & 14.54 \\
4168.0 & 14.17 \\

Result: -2.7 angstrom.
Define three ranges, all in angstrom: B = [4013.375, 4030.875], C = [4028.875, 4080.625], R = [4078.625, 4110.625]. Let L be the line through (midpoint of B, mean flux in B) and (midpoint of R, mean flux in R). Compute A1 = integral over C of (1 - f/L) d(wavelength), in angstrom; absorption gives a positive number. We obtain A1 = 1.02 angstrom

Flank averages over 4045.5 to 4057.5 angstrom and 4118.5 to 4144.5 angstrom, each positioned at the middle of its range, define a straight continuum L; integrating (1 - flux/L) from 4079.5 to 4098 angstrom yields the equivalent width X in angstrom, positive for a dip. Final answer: -2.0 angstrom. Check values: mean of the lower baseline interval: 14.9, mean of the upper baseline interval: 15.1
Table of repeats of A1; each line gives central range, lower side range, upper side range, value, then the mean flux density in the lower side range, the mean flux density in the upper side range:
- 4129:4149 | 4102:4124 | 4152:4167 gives 0.52 angstrom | 15.9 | 14.9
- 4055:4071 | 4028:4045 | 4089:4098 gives 0.46 angstrom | 14.7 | 16.5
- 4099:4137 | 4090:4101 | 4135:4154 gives 0.46 angstrom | 16.4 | 15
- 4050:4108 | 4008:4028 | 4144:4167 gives -3.65 angstrom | 14.9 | 14.9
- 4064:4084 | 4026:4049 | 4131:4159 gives -1.57 angstrom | 14.7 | 15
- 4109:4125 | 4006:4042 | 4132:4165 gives -0.89 angstrom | 14.8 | 15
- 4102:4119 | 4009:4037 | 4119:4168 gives -1.22 angstrom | 14.8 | 15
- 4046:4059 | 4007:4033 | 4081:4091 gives 0.72 angstrom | 14.8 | 16.6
